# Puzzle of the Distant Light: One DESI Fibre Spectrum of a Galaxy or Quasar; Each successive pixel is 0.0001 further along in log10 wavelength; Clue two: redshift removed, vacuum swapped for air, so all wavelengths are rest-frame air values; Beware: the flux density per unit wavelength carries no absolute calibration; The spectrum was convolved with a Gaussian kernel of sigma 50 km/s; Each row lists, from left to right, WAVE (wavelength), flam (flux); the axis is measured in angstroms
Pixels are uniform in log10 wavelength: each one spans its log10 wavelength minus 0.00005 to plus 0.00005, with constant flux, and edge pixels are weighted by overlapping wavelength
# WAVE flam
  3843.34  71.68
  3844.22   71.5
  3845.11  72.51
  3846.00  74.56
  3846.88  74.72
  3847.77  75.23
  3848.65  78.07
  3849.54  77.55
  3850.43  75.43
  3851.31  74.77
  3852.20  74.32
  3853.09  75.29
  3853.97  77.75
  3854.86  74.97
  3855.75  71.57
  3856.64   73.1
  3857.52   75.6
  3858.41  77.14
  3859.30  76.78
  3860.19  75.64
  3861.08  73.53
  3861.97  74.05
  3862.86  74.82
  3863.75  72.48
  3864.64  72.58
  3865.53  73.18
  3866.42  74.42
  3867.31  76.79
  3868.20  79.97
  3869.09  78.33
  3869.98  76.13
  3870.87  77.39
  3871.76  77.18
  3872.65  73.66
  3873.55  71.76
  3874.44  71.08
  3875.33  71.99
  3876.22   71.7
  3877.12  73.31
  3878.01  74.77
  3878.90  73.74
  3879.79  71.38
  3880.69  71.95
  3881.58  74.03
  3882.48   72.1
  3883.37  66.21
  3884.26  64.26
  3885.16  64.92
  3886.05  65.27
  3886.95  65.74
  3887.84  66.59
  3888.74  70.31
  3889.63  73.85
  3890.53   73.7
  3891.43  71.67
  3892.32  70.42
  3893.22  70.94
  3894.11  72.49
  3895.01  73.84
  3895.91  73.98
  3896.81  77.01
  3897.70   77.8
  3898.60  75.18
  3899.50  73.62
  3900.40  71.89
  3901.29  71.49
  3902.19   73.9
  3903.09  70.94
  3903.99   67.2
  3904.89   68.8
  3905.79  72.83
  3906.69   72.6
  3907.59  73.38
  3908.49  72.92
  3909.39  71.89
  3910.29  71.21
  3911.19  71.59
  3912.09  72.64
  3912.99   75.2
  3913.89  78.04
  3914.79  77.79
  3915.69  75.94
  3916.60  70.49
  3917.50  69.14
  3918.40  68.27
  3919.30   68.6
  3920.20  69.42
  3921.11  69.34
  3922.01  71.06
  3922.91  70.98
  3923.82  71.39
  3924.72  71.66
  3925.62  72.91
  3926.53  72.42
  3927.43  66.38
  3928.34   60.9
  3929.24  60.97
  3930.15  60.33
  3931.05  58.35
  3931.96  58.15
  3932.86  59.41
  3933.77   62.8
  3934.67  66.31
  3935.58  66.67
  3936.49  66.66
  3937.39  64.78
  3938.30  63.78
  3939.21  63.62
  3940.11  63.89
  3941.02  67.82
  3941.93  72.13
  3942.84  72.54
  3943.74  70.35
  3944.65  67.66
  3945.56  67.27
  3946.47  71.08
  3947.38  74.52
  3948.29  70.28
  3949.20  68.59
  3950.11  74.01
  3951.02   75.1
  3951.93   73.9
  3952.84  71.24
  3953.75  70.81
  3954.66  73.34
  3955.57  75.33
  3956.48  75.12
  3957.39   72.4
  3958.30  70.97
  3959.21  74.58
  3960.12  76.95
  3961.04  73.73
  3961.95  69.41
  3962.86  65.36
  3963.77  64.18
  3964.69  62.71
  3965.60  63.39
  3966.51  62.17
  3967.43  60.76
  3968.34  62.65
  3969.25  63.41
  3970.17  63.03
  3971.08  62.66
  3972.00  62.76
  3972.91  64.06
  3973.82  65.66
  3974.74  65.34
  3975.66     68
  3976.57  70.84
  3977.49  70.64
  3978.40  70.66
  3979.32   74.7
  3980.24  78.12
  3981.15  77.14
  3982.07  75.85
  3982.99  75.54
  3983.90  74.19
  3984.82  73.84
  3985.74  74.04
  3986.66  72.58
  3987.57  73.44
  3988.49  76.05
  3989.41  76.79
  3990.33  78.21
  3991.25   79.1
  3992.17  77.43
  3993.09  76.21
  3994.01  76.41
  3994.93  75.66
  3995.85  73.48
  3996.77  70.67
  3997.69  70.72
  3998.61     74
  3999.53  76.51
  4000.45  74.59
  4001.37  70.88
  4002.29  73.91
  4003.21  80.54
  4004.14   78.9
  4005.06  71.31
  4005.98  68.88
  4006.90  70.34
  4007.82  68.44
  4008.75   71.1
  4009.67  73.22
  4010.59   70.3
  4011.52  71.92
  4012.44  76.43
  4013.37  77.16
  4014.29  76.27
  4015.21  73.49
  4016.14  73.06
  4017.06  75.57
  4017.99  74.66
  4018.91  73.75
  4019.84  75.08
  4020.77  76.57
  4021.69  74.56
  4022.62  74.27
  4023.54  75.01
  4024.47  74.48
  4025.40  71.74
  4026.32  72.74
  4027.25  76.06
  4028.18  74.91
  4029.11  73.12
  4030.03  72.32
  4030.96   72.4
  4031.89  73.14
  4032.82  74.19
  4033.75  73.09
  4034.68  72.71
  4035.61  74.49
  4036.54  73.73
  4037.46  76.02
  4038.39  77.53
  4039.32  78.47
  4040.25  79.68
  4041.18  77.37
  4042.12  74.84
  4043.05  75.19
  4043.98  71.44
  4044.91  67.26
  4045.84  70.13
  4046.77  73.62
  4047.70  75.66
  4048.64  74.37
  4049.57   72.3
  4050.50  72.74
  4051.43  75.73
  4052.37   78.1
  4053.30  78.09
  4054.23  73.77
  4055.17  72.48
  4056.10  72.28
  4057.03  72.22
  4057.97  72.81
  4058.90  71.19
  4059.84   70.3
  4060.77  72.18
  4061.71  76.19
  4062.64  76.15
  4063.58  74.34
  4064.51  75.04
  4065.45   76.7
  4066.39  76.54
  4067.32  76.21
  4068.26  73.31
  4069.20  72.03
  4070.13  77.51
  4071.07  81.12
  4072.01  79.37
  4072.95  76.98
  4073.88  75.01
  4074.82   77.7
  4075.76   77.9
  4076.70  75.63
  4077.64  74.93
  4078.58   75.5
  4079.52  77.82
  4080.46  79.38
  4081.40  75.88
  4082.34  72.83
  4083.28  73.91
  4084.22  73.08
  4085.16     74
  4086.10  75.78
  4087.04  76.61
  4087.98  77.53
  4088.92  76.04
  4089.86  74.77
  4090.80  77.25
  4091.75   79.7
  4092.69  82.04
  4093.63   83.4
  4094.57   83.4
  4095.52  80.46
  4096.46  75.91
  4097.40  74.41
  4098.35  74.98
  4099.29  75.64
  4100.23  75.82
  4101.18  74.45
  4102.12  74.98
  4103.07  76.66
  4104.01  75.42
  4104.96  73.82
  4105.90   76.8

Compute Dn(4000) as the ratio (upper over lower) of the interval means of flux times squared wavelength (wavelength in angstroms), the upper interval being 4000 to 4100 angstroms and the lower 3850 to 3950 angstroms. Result 1.1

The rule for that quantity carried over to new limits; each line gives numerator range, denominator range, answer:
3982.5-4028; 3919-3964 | 1.11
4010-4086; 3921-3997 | 1.12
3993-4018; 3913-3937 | 1.13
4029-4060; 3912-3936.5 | 1.15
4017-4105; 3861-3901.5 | 1.13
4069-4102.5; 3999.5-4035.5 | 1.08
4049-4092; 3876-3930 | 1.15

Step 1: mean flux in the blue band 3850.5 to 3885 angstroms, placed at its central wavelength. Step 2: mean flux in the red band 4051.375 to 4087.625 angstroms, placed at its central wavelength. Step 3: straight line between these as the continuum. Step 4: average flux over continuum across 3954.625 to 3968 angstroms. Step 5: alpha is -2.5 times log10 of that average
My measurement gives 0.08 mag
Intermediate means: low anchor 73.9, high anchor 75.3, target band 69.2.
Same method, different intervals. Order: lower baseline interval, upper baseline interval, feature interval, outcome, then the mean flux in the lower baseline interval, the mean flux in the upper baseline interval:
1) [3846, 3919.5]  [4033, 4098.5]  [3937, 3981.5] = 0.08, 73.1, 75.5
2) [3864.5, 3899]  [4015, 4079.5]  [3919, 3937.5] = 0.11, 72.6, 74.6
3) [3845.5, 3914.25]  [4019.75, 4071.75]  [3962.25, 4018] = 0.04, 73.2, 74.4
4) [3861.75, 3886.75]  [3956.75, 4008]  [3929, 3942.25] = 0.13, 72.8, 71.4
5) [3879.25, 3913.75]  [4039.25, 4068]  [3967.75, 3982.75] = 0.07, 71.5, 74.2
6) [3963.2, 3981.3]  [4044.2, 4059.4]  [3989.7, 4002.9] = -0.10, 66.5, 73.3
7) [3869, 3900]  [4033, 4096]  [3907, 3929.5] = 0.03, 72.2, 75.6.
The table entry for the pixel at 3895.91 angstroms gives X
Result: 73.98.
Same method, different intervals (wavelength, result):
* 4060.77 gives 72.18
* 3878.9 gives 73.74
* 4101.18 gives 74.45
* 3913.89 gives 78.04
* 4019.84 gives 75.08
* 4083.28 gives 73.91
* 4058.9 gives 71.19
